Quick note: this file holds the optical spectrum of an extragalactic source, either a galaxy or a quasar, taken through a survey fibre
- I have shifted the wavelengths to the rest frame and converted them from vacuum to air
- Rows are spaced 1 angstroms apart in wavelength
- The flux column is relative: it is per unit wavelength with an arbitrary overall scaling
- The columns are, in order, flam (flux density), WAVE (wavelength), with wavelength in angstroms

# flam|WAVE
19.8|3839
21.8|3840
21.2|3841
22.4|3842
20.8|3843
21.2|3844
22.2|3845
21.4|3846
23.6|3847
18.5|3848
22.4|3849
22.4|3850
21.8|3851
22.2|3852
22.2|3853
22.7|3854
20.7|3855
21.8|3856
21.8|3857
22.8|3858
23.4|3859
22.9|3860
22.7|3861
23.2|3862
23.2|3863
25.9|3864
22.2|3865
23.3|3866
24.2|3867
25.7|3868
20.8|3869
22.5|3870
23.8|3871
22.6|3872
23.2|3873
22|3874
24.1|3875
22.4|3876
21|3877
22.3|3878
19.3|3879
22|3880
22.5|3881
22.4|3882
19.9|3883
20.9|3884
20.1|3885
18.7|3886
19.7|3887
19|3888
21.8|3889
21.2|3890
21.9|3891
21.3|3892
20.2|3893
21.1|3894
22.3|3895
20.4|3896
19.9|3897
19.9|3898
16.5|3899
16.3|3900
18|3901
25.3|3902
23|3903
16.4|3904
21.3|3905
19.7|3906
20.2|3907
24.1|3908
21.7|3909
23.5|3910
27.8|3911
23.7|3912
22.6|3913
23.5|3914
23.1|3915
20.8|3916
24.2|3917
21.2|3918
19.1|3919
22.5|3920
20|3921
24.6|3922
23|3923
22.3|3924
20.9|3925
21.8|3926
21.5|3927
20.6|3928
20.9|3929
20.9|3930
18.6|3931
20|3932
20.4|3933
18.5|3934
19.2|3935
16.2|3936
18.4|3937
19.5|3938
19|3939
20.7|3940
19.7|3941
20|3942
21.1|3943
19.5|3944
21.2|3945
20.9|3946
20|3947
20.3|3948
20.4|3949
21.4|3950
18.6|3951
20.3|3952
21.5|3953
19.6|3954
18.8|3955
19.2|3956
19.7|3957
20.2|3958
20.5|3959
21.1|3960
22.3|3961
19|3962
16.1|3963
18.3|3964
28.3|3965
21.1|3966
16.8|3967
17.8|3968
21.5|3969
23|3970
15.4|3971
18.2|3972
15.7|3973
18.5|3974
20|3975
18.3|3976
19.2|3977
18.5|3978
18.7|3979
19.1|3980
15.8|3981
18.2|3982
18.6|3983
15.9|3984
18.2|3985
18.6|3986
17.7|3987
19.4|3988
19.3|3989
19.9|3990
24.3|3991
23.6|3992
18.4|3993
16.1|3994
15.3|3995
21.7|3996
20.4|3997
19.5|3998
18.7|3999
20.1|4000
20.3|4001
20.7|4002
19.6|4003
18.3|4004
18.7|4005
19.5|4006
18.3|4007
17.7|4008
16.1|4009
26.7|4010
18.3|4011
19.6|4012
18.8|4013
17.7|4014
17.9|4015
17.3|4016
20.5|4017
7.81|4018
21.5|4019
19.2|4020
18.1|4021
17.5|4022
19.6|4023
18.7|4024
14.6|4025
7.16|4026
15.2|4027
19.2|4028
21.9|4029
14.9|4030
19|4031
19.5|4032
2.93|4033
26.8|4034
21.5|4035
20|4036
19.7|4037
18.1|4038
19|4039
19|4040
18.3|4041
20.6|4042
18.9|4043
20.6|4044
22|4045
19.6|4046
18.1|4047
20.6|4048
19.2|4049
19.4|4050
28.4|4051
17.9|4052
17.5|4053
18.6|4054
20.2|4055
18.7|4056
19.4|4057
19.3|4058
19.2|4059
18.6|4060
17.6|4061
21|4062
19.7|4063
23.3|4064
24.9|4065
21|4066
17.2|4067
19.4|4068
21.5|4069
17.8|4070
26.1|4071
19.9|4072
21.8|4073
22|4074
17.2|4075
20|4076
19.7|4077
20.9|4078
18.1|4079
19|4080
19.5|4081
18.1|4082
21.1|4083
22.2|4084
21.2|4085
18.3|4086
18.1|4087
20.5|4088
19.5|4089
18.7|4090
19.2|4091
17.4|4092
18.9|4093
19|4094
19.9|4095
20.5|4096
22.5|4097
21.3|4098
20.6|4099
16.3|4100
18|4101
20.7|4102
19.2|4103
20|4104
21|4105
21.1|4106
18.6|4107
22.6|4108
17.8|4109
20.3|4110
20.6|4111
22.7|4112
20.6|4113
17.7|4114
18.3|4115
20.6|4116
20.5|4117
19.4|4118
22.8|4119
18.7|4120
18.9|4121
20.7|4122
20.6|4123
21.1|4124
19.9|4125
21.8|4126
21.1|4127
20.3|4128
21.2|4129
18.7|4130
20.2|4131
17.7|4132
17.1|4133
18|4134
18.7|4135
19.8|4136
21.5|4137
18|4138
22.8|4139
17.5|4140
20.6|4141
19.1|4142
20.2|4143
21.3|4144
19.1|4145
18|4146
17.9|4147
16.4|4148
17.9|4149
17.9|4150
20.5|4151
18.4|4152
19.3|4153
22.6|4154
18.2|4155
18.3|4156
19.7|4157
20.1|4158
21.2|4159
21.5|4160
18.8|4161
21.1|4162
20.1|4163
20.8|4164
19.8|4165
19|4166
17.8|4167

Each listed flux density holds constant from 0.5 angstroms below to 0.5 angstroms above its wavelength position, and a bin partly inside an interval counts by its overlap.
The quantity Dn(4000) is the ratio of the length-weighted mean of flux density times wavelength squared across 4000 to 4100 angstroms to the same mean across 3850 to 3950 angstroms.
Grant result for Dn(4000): 1.0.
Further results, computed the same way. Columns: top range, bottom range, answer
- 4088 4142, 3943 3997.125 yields 1.10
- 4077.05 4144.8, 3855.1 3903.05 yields 1.03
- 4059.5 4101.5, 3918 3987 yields 1.08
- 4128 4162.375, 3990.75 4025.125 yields 1.10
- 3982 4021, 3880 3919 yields 0.94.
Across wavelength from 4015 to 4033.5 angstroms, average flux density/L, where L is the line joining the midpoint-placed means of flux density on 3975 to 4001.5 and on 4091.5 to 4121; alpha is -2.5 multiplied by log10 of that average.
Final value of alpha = 0.175 mag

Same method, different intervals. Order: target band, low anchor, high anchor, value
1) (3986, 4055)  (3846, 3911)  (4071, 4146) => 0.095 mag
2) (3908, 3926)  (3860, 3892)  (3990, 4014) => -0.068 mag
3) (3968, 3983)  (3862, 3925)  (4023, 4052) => 0.082 mag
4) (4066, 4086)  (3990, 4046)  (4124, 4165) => -0.057 mag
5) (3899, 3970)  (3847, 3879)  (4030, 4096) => 0.043 mag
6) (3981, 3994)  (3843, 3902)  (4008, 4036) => -0.025 mag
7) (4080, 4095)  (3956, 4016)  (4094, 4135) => 0.022 mag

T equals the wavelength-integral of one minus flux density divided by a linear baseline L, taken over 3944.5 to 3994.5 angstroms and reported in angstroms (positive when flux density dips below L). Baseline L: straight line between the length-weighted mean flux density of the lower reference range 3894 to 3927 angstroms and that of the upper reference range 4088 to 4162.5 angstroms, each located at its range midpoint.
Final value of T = 3.7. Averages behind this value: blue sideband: 21.5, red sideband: 19.7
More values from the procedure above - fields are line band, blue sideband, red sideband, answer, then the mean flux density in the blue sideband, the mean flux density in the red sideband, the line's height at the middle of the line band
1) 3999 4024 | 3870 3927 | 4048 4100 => 2.2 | 21.5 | 20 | 20.5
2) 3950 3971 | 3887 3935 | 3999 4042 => -0.3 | 21.2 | 18.3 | 19.9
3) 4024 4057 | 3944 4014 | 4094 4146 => 1.7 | 19.4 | 19.9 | 19.7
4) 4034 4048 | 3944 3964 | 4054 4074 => 0.2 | 20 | 20.3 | 20.3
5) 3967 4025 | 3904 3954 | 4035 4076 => 4.9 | 21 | 20.1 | 20.5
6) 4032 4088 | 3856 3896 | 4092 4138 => 1.6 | 22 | 19.9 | 20.4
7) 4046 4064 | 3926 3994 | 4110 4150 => -0.1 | 19.6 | 19.7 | 19.6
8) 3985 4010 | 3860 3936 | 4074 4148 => 1.6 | 21.5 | 19.7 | 20.7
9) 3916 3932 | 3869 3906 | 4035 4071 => -0.5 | 21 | 19.9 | 20.7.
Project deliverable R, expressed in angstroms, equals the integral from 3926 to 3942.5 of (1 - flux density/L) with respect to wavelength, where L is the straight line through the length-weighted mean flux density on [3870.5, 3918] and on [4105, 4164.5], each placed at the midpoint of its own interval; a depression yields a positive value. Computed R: 1.14 angstroms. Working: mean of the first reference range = 21.4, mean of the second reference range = 19.8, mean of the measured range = 19.7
